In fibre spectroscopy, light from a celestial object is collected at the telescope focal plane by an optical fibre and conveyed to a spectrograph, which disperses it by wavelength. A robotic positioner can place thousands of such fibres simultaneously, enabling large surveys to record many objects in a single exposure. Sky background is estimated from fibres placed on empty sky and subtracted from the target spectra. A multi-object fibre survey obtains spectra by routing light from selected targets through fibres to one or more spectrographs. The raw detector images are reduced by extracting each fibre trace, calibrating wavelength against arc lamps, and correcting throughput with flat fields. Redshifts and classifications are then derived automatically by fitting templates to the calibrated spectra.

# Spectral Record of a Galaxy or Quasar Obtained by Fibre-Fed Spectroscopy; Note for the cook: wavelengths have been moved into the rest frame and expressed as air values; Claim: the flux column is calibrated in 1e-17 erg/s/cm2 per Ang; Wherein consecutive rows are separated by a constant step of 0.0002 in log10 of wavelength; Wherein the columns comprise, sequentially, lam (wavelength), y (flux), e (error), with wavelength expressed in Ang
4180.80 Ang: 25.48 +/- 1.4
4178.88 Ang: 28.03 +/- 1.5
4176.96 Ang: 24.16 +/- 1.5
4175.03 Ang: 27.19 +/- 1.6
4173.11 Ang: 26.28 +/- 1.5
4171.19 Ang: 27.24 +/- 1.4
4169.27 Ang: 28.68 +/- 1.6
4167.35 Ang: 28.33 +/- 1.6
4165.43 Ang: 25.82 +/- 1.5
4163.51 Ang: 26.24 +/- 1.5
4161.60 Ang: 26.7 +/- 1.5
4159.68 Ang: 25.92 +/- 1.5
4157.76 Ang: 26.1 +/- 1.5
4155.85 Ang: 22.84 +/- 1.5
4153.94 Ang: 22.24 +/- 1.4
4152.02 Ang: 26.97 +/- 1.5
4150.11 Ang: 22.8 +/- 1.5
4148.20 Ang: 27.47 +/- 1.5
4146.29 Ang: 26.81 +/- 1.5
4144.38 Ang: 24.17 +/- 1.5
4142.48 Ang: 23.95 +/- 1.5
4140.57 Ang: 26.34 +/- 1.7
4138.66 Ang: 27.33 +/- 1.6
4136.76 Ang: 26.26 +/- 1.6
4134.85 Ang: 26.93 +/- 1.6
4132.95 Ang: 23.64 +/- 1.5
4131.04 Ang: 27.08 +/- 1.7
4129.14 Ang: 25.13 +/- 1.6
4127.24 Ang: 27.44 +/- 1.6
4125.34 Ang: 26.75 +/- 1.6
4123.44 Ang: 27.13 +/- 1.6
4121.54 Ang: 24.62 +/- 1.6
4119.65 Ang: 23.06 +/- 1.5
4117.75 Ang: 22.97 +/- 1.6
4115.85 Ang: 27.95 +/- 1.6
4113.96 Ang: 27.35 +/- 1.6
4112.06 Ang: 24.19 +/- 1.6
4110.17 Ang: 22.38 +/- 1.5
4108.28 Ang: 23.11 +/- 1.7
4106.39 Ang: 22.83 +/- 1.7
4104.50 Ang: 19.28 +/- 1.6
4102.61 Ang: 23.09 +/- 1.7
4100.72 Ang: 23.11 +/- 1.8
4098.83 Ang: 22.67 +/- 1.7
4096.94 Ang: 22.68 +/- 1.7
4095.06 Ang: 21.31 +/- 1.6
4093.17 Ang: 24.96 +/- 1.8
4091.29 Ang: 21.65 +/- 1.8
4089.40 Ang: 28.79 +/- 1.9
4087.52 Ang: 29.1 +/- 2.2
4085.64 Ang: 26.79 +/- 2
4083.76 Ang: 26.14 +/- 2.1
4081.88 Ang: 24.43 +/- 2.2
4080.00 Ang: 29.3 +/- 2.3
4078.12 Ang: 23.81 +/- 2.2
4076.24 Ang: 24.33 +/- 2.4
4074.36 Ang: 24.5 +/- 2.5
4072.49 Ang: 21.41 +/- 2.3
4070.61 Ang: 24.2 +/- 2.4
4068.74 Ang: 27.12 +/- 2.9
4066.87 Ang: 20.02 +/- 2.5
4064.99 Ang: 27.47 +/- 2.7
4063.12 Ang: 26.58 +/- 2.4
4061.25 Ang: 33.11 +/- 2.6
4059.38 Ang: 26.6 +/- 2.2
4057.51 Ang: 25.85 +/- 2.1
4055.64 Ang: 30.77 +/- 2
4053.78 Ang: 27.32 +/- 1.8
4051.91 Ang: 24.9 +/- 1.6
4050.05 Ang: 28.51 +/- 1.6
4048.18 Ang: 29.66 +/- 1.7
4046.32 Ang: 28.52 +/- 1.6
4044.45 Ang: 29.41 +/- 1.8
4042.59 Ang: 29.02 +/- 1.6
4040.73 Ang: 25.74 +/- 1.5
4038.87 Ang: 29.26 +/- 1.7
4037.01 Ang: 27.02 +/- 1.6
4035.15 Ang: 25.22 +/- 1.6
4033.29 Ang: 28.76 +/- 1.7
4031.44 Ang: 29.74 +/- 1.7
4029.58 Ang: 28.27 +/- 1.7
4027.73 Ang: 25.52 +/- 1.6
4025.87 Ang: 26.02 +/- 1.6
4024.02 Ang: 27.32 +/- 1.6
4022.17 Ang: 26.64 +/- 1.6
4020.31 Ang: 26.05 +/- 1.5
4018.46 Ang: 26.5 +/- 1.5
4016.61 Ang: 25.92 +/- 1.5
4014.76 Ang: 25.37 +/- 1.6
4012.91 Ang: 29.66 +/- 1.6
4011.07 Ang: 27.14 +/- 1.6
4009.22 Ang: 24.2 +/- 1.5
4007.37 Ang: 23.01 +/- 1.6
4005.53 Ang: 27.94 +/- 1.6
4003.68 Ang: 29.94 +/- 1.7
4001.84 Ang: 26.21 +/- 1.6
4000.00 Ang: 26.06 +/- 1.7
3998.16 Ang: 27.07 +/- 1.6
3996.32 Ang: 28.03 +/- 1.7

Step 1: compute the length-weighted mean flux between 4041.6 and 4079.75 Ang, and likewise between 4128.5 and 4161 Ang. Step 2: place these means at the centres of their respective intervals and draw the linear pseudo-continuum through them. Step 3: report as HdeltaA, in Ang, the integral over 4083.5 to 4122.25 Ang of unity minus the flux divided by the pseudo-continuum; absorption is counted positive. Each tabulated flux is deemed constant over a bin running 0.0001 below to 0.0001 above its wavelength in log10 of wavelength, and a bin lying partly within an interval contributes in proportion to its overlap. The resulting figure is 2.8 Ang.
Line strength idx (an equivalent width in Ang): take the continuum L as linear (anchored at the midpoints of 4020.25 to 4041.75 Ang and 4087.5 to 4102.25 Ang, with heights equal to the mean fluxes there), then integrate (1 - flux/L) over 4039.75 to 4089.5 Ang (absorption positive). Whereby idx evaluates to -2.5 Ang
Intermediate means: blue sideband 27.2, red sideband 23.9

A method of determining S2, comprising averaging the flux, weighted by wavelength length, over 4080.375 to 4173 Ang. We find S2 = 25.2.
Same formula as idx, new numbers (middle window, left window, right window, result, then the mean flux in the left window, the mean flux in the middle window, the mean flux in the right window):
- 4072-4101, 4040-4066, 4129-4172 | 2.72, 28.1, 24.8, 25.9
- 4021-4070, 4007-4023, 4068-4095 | -3.20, 26.1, 27.4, 25.3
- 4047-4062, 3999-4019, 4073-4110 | -1.79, 26.5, 28.3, 24.2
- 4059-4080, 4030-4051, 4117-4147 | 1.46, 28.3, 25.5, 25.6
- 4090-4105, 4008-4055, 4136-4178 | 2.24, 27.3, 22.6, 25.9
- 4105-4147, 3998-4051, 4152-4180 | 1.89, 27.2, 25.3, 26.2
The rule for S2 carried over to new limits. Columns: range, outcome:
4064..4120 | 24.3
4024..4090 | 26.9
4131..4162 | 25.4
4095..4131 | 24.2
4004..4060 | 27.2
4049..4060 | 27.4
